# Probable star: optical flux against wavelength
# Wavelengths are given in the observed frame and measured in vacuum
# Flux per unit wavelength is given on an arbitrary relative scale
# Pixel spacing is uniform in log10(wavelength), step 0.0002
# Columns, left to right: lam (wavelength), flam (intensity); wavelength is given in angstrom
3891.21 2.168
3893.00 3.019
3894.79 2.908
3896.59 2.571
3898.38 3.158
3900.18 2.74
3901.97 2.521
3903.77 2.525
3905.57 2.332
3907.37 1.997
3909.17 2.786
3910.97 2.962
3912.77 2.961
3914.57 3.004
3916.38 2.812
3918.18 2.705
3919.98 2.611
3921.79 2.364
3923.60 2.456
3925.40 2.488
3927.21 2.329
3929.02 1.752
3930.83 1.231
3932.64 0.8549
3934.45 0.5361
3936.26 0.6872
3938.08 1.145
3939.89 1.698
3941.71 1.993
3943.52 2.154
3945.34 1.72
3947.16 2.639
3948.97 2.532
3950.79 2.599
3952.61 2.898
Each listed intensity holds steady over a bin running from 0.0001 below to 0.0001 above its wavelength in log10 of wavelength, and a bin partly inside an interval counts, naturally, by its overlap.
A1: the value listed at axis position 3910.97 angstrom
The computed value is 2.962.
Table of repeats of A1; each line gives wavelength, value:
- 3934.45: 0.5361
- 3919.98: 2.611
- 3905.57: 2.332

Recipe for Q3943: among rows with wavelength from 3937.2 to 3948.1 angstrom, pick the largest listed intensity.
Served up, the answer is 2.639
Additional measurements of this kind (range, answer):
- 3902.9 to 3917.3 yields 3.004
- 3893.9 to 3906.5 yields 3.158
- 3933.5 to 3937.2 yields 0.6872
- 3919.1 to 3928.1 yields 2.611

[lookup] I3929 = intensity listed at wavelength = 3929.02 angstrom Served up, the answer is 1.752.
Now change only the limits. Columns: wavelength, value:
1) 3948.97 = 2.532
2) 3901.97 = 2.521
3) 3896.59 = 2.571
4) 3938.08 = 1.145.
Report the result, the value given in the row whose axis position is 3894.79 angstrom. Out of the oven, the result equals 2.908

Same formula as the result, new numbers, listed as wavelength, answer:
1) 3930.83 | 1.231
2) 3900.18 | 2.74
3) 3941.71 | 1.993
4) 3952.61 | 2.898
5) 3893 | 3.019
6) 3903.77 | 2.525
